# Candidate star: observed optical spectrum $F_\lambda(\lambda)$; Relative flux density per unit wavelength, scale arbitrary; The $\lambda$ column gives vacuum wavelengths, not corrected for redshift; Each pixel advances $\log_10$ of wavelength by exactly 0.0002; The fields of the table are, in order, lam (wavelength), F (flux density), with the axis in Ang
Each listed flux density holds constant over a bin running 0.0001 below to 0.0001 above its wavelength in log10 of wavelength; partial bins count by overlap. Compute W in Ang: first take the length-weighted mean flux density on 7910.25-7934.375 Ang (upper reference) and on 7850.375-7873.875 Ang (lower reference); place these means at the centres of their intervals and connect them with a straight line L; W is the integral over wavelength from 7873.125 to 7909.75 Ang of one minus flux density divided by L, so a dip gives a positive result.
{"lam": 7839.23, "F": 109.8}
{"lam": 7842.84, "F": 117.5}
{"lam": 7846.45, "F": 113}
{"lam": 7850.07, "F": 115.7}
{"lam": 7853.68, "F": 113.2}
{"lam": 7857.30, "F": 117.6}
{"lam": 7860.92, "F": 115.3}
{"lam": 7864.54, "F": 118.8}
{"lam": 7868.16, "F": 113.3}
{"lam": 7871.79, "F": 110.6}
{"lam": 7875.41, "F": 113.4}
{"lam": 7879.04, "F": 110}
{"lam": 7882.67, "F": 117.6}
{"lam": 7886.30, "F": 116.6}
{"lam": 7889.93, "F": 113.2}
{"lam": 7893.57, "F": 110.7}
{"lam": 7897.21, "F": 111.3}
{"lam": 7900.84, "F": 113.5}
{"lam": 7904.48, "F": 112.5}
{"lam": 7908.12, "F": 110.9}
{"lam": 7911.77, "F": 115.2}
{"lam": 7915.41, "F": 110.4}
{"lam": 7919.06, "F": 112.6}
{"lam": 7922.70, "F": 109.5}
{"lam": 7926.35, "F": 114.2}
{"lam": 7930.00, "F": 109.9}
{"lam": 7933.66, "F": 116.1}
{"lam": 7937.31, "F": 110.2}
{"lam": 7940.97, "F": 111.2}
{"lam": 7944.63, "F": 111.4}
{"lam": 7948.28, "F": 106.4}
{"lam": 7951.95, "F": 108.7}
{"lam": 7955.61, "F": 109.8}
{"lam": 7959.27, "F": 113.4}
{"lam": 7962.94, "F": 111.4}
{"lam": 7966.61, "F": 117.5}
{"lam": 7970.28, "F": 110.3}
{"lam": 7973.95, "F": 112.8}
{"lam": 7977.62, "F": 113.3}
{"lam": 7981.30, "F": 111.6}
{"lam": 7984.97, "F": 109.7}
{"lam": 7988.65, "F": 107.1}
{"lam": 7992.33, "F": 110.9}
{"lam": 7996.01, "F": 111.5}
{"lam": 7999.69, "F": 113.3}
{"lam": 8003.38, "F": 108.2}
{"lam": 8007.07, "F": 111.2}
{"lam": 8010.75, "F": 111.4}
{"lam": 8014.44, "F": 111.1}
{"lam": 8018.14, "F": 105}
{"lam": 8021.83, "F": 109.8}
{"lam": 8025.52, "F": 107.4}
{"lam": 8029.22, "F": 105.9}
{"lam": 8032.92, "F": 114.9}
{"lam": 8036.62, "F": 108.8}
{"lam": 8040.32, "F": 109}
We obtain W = 0.2 Ang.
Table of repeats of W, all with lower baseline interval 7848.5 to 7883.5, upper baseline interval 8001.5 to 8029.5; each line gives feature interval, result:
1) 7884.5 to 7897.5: 0.0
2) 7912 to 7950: 0.2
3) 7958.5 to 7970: -0.3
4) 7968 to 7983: -0.2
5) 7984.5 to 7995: 0.0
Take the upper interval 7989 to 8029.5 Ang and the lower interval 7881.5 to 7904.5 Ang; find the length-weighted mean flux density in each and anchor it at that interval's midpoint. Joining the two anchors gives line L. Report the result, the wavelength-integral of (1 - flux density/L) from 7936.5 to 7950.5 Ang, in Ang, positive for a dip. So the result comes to 0.3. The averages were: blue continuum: 114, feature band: 110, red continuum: 110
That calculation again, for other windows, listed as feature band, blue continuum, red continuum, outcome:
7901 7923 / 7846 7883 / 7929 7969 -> 0.1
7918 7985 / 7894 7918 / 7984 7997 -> -0.5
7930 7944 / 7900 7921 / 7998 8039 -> 0.0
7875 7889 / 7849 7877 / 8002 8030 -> -0.1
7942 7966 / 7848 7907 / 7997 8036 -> 0.2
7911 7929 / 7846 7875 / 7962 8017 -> 0.2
